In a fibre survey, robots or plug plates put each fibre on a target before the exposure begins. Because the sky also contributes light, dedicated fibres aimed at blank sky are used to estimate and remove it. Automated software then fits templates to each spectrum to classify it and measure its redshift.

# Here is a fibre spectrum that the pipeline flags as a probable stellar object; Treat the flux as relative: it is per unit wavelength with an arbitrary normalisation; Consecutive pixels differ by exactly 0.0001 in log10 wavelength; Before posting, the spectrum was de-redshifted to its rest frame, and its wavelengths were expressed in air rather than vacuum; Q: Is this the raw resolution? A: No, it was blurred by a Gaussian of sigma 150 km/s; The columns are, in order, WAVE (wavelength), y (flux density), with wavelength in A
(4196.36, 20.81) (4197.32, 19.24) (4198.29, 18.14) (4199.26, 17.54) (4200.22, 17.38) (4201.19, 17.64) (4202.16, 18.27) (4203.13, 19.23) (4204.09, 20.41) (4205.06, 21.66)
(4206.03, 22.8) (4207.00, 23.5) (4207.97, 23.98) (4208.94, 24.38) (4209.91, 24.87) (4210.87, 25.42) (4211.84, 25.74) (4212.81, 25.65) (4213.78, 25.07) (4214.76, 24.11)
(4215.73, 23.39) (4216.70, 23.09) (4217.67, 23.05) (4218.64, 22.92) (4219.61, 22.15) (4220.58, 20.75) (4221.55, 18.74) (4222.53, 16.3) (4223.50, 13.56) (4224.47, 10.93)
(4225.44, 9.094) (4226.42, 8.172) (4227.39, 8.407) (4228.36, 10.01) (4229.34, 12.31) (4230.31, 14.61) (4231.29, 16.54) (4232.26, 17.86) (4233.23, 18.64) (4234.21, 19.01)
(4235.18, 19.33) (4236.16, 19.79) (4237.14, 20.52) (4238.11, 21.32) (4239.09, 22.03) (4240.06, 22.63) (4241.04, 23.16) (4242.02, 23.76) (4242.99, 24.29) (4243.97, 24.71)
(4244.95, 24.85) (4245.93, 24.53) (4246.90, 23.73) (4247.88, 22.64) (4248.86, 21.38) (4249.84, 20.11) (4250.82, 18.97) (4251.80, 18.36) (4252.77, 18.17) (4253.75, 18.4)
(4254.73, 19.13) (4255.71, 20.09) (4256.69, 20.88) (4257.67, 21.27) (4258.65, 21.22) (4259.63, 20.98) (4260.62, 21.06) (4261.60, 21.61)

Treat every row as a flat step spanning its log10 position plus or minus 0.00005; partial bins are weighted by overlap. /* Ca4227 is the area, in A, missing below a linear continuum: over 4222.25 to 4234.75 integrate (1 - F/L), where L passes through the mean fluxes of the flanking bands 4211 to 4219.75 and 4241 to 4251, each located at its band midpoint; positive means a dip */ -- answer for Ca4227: 5.4 A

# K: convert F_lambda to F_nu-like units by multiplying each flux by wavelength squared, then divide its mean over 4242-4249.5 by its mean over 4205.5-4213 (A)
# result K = 0.98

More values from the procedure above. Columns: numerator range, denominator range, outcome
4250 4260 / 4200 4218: 0.89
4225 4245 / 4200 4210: 0.86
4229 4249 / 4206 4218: 0.87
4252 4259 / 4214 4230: 1.20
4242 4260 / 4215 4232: 1.33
